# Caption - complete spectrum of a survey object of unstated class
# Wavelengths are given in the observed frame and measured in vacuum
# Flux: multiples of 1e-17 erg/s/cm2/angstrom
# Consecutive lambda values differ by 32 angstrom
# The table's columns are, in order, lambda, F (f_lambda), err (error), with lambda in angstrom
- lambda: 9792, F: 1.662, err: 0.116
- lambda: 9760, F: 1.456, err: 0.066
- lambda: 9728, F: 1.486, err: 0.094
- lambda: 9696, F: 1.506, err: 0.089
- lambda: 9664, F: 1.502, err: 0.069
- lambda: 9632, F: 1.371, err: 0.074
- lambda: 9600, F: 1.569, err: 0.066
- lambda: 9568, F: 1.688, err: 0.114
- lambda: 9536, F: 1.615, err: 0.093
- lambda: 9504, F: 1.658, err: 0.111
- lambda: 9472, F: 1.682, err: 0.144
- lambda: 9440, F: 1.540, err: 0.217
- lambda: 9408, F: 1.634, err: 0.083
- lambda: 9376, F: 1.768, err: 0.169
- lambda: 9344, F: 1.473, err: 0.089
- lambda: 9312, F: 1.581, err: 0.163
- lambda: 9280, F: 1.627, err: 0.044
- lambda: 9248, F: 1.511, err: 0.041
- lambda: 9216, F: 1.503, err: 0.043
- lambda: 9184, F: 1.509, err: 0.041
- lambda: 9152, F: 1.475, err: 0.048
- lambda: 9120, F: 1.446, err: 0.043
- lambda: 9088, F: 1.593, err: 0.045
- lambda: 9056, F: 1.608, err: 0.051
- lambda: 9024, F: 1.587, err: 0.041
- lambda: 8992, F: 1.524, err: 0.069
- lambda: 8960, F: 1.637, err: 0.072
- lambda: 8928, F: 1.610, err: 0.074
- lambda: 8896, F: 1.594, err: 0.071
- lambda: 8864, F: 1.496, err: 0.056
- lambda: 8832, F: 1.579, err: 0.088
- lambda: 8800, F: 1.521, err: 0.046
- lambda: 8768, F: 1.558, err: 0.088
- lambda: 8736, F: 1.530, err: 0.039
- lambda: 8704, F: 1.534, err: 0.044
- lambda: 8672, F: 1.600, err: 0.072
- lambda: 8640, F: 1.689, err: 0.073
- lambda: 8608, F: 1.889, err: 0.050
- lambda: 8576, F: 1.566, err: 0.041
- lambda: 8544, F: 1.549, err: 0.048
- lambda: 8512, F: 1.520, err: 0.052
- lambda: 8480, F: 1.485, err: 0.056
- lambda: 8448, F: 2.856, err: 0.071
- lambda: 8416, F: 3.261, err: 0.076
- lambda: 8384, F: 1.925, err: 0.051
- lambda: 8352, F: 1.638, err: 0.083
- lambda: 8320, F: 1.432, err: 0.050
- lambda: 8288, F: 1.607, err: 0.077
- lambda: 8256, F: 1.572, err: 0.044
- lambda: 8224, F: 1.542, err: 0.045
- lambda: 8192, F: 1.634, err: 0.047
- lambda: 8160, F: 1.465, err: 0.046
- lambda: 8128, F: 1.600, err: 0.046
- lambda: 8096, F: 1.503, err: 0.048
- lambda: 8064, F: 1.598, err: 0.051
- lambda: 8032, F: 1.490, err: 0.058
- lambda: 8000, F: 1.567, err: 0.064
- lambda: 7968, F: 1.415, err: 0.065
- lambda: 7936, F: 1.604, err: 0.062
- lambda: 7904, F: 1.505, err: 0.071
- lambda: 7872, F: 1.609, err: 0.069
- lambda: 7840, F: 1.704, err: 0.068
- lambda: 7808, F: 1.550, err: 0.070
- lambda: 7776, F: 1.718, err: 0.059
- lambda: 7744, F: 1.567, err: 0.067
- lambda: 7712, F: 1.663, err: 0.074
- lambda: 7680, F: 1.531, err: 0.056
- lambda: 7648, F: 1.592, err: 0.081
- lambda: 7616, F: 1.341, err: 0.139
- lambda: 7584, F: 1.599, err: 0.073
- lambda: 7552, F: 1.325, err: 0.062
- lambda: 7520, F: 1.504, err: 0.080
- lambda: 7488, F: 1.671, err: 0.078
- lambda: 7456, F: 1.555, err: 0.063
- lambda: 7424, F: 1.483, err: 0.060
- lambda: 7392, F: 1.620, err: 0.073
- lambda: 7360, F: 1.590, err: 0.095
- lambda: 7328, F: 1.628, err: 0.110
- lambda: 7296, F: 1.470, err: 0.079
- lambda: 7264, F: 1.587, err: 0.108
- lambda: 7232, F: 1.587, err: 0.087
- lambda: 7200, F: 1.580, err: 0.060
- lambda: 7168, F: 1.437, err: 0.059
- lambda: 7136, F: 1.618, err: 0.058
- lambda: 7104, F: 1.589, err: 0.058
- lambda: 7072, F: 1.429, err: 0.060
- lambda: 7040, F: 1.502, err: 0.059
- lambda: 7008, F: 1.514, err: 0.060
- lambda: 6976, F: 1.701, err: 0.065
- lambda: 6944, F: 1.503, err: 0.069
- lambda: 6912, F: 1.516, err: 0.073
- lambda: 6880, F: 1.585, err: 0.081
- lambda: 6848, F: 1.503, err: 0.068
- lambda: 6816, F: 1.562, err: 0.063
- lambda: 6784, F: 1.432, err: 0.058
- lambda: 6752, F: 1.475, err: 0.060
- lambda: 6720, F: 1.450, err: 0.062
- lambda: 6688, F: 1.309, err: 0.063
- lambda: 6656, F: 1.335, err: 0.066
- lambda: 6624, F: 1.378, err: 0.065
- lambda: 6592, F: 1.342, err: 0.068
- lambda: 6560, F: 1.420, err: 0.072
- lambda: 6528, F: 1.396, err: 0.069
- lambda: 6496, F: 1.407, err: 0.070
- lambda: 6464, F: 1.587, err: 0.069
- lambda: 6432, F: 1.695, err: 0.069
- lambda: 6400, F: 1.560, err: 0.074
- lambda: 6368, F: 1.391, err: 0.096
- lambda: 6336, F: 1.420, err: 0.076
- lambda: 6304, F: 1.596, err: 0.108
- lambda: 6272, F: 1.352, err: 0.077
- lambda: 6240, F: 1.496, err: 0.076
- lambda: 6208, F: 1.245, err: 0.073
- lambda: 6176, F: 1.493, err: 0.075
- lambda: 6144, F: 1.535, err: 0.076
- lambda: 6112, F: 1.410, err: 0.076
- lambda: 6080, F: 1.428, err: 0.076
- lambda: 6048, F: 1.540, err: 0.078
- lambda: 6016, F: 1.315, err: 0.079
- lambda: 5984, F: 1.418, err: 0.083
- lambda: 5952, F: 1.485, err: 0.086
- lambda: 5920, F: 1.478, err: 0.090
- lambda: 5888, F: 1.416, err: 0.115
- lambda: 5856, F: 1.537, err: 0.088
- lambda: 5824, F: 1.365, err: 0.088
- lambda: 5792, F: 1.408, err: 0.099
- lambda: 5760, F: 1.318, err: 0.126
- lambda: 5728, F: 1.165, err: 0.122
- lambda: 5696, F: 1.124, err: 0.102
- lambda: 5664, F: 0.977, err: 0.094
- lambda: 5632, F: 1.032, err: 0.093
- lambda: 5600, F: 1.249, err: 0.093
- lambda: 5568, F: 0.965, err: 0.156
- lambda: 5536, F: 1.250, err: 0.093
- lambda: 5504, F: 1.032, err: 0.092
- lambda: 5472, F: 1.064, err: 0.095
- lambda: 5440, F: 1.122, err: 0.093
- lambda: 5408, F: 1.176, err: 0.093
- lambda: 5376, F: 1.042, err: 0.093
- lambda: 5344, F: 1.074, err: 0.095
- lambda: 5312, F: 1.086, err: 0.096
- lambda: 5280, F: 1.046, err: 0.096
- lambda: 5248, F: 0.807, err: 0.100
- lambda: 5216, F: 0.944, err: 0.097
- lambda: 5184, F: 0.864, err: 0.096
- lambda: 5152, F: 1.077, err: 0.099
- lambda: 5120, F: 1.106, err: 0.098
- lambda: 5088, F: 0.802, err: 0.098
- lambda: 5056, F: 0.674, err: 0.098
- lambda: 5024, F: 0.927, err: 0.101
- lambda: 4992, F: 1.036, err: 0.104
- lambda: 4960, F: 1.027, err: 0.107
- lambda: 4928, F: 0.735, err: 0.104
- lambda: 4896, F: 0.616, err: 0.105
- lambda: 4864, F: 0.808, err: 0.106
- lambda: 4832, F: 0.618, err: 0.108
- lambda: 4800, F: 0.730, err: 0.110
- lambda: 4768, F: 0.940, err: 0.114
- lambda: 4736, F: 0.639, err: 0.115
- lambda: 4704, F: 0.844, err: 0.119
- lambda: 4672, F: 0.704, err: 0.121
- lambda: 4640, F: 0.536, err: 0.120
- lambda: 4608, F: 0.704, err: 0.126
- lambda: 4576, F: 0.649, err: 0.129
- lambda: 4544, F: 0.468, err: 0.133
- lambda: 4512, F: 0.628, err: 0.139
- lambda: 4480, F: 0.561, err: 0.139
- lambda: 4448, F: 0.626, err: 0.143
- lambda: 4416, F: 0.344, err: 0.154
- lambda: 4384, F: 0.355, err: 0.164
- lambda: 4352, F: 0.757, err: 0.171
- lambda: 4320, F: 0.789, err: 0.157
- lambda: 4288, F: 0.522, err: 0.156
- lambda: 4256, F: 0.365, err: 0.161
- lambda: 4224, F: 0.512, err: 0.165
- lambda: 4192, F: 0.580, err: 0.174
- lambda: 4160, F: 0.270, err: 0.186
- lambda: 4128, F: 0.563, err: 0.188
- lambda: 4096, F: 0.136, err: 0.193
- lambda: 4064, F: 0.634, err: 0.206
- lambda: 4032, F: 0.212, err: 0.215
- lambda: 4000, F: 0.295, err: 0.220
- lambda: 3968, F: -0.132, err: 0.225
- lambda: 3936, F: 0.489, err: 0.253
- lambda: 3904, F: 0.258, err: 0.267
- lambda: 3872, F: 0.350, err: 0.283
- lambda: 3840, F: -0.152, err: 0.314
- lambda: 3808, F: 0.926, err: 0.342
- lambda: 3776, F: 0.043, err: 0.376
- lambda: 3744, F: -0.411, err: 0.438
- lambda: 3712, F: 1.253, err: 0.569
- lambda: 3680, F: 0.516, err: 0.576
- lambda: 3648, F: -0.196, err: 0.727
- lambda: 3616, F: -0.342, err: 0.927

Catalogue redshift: 0.28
